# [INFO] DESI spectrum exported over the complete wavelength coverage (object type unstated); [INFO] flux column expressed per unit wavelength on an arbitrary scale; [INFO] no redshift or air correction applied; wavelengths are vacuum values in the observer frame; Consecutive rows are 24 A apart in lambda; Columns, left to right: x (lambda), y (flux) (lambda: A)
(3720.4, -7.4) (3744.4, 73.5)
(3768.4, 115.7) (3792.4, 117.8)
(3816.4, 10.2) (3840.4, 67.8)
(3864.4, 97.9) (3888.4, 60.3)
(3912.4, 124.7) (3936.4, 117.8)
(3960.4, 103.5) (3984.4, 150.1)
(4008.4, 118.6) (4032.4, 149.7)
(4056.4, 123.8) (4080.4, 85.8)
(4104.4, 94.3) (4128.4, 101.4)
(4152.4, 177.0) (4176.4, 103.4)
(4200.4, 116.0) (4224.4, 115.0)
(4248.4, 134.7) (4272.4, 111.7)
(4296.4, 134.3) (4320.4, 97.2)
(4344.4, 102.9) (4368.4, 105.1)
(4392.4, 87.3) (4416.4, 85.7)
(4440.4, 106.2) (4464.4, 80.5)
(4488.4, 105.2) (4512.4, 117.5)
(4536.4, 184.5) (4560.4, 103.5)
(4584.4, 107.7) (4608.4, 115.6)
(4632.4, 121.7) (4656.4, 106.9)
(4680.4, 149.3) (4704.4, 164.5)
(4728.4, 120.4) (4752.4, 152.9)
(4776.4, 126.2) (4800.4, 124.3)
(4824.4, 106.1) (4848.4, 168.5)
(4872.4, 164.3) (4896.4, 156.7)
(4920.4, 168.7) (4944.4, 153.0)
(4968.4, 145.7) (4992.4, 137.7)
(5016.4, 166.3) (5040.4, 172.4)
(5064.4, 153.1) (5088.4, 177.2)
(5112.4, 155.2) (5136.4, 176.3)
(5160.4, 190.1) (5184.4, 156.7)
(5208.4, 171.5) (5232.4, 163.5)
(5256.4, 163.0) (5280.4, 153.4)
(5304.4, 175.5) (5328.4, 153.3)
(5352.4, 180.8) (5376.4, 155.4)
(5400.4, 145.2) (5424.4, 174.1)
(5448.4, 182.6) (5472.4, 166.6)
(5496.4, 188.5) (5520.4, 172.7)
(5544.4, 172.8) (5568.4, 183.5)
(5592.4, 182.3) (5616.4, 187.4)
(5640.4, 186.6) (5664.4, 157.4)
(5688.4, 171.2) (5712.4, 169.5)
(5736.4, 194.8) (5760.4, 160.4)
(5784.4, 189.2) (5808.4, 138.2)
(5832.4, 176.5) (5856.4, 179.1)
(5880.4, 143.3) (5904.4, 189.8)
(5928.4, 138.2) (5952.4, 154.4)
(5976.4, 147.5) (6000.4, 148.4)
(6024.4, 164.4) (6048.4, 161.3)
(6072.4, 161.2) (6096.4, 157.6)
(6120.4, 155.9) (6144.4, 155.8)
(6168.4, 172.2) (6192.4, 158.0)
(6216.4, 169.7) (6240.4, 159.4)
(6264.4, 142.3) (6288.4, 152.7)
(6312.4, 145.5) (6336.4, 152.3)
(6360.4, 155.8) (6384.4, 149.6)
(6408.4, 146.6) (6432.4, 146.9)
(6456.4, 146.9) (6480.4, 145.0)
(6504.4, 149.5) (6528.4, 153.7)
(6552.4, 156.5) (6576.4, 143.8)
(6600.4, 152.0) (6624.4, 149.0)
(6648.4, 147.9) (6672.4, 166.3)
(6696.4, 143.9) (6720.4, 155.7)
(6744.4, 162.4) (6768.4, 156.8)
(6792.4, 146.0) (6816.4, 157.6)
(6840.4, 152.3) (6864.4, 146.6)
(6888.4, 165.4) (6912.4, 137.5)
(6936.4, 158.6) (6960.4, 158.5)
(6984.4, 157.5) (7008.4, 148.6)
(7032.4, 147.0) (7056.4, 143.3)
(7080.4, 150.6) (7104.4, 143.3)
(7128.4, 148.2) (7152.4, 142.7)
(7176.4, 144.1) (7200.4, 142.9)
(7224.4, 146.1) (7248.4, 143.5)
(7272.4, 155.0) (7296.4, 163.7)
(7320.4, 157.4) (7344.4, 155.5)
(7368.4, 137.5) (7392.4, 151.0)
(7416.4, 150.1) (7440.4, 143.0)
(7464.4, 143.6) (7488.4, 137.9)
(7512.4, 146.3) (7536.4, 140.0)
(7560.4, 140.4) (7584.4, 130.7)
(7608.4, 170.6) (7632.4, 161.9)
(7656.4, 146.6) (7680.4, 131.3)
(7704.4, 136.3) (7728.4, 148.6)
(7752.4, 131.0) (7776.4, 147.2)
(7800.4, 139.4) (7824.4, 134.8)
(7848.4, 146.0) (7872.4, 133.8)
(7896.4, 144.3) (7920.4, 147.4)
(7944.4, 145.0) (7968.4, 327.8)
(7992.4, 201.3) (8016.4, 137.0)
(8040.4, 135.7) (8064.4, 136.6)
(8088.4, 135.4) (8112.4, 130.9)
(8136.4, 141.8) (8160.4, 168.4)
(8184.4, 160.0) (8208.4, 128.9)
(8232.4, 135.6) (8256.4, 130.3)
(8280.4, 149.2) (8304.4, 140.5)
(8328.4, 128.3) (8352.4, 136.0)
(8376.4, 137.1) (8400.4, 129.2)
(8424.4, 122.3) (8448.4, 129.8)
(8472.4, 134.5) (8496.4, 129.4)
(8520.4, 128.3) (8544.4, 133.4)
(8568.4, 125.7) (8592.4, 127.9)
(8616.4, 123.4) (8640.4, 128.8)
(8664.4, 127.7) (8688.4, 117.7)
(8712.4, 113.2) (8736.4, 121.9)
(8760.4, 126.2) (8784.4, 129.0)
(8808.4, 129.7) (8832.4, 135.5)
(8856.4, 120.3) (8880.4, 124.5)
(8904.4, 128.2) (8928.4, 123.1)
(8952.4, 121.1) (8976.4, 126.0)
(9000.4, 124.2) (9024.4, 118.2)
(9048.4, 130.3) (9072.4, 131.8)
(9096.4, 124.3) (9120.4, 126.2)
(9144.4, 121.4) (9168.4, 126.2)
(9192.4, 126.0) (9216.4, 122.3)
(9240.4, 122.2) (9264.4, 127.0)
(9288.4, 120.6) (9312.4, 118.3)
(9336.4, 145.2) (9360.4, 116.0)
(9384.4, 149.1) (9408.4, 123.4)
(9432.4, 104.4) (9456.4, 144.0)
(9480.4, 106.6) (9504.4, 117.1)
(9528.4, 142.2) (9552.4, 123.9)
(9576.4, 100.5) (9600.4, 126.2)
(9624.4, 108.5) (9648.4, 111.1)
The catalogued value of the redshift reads 0.215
